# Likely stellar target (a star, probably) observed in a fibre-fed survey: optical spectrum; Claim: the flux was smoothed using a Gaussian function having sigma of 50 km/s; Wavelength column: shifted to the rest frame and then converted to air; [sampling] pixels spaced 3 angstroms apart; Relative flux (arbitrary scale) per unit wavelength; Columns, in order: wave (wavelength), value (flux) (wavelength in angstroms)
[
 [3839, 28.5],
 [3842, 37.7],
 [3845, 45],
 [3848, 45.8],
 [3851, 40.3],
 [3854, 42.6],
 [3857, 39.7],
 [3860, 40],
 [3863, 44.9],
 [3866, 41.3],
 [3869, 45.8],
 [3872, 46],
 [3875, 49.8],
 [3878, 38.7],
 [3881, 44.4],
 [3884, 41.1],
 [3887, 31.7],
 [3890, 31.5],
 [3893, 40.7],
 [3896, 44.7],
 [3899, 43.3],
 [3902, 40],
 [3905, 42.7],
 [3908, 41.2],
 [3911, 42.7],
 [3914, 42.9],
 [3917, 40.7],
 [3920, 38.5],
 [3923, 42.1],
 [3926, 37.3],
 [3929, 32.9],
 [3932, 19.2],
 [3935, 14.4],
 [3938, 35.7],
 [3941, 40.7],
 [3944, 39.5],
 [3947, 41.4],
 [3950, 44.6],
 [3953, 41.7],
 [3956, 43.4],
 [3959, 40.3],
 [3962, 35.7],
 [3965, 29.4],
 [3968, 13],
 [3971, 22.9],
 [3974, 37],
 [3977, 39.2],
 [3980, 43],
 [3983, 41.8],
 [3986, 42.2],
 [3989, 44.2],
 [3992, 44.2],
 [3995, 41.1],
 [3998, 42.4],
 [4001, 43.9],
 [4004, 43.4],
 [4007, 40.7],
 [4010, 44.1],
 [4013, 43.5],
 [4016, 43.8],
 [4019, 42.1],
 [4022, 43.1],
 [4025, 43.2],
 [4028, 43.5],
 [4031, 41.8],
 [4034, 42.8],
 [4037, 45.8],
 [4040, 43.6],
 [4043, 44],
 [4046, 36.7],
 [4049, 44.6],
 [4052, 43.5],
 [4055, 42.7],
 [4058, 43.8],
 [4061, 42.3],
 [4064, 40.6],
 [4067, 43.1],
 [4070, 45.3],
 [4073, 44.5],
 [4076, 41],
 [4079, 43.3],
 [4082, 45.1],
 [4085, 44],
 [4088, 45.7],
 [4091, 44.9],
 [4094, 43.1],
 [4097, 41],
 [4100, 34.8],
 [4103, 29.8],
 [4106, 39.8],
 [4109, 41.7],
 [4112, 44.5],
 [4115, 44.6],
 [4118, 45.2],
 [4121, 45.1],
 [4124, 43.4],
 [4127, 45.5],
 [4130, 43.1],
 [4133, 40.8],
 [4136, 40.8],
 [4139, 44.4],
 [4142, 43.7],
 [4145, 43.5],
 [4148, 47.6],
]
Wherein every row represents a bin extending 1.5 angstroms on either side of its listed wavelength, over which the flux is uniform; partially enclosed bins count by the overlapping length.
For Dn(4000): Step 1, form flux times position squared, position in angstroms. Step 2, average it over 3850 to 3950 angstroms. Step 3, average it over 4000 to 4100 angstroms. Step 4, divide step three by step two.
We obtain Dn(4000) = 1.18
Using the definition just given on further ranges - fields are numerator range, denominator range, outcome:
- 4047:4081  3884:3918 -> 1.16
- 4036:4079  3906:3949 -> 1.25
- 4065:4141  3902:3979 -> 1.28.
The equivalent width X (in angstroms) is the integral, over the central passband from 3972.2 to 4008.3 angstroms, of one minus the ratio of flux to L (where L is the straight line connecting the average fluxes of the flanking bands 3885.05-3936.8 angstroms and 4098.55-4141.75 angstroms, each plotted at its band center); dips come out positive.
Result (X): -2.8 angstroms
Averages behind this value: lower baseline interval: 36.9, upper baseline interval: 41.7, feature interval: 41.8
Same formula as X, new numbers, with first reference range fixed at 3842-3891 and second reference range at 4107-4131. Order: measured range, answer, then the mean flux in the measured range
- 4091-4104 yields 1.6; 38.3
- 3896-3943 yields 5.6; 37.2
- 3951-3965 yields 1.1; 39.3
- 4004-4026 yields 0.1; 43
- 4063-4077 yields 0.2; 43.1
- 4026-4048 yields 0.3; 42.7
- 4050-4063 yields 0.1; 43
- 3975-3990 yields 0.3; 41.8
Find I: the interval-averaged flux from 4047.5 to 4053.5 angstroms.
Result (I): 44.1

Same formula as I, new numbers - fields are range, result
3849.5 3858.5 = 40.9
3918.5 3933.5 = 34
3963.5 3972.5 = 21.8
